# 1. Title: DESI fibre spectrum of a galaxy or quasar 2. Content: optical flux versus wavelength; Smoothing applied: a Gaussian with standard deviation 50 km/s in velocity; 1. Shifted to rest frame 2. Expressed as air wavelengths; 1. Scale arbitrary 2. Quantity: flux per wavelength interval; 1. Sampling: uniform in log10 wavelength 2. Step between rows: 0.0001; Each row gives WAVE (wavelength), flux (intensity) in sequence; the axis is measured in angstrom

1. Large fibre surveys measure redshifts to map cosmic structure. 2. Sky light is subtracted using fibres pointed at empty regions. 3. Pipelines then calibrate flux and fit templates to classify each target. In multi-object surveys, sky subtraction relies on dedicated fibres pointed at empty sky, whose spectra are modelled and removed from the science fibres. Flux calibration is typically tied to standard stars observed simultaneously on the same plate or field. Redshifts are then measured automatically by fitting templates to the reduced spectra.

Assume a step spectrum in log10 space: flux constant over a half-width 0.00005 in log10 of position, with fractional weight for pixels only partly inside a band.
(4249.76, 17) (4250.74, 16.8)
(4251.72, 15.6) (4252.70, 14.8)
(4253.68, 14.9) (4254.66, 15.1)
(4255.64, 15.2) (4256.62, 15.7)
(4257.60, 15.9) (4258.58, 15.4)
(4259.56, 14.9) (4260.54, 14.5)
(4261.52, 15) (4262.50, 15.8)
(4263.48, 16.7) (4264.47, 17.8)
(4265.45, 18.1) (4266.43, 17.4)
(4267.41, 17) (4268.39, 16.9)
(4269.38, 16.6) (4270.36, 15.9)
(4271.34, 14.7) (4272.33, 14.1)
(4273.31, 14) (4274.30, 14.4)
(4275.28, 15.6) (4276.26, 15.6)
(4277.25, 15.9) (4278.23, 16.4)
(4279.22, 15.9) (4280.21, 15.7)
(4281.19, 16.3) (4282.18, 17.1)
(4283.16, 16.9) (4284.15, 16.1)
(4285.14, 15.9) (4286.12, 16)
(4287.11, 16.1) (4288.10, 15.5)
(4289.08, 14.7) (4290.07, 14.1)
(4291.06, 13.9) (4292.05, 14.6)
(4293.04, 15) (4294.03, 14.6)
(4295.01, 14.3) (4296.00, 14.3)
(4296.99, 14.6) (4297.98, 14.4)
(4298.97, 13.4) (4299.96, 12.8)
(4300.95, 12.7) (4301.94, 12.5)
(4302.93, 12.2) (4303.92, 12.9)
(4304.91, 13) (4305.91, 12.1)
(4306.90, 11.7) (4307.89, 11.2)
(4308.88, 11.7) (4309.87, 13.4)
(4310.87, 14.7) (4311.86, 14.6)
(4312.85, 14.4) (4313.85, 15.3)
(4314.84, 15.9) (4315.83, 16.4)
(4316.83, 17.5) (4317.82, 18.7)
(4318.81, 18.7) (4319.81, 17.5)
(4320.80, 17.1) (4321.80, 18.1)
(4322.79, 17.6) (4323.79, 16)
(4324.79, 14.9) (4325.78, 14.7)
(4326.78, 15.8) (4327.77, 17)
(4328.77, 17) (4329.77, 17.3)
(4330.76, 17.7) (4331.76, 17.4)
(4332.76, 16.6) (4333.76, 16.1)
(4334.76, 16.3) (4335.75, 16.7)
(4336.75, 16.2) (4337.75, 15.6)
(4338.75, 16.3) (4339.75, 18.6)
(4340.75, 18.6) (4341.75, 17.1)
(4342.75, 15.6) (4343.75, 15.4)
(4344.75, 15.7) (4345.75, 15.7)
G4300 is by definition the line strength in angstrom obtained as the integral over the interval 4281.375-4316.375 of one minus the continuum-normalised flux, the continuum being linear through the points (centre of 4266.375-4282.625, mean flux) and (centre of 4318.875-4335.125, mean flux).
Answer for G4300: 4.21 angstrom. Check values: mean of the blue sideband 15.8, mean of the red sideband 16.7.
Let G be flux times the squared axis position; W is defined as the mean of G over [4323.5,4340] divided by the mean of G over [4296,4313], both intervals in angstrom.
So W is 1.3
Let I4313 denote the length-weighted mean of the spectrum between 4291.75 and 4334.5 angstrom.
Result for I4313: 15.1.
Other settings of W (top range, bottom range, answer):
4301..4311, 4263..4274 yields 0.78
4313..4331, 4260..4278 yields 1.08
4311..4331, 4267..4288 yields 1.07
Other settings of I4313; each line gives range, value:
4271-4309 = 14.5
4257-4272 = 16.1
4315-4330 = 16.9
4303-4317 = 13.8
